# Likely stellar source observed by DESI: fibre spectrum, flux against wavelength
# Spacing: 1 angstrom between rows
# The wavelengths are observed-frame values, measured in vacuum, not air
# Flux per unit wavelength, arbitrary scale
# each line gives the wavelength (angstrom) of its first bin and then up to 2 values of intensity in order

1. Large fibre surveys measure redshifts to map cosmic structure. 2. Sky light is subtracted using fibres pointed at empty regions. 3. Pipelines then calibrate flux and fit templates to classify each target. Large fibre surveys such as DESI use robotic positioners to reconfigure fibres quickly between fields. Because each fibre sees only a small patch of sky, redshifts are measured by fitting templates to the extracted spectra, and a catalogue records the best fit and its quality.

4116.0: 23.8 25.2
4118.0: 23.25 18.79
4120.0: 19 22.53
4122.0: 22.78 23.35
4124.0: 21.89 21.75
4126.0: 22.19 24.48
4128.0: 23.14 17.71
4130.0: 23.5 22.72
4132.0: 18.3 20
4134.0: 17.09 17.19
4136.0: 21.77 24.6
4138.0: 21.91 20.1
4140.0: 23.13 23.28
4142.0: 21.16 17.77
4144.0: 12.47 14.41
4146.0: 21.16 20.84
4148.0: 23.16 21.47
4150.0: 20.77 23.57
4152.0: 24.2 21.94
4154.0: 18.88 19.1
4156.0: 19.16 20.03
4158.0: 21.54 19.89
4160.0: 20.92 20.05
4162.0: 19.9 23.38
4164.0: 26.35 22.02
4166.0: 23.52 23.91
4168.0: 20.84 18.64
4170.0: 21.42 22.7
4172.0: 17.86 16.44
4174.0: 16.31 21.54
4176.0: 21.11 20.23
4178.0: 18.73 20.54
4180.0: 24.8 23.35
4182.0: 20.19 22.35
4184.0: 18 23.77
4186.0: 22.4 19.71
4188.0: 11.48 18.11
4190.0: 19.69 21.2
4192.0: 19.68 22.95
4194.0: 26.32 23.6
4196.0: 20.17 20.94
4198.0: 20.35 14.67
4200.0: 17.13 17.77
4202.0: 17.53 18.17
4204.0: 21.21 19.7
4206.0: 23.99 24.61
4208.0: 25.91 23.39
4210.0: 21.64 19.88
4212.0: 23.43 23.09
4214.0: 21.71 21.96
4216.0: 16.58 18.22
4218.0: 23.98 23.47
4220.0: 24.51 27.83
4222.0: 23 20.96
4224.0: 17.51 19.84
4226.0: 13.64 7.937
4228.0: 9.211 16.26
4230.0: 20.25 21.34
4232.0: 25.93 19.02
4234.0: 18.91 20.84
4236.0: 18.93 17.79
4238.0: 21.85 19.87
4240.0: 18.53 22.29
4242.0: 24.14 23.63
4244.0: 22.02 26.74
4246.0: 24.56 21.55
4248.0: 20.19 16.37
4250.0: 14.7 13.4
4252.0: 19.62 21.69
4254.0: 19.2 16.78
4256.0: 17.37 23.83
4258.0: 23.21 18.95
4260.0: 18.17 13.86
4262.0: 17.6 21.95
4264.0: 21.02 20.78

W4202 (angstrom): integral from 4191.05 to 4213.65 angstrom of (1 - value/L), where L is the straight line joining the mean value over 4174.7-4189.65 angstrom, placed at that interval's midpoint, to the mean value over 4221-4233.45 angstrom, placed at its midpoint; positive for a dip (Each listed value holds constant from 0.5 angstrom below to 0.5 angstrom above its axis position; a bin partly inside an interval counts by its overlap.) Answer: -2.0 angstrom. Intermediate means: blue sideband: 20.4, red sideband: 18.3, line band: 21.2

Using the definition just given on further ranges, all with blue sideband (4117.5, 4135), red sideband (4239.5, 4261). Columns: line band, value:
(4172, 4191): 0.8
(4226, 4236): 1.3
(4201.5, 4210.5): -0.5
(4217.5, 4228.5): 0.6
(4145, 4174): -0.1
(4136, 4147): 0.5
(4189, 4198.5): -0.4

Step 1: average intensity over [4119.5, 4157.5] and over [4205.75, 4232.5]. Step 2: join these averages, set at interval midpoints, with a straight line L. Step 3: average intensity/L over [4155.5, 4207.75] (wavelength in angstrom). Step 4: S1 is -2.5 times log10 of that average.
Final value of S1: 0.01 mag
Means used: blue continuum 20.9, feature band 20.6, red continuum 20.7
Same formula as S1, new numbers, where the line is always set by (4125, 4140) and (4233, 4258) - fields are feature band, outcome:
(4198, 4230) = 0.03 mag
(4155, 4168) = -0.03 mag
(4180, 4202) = 0.02 mag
